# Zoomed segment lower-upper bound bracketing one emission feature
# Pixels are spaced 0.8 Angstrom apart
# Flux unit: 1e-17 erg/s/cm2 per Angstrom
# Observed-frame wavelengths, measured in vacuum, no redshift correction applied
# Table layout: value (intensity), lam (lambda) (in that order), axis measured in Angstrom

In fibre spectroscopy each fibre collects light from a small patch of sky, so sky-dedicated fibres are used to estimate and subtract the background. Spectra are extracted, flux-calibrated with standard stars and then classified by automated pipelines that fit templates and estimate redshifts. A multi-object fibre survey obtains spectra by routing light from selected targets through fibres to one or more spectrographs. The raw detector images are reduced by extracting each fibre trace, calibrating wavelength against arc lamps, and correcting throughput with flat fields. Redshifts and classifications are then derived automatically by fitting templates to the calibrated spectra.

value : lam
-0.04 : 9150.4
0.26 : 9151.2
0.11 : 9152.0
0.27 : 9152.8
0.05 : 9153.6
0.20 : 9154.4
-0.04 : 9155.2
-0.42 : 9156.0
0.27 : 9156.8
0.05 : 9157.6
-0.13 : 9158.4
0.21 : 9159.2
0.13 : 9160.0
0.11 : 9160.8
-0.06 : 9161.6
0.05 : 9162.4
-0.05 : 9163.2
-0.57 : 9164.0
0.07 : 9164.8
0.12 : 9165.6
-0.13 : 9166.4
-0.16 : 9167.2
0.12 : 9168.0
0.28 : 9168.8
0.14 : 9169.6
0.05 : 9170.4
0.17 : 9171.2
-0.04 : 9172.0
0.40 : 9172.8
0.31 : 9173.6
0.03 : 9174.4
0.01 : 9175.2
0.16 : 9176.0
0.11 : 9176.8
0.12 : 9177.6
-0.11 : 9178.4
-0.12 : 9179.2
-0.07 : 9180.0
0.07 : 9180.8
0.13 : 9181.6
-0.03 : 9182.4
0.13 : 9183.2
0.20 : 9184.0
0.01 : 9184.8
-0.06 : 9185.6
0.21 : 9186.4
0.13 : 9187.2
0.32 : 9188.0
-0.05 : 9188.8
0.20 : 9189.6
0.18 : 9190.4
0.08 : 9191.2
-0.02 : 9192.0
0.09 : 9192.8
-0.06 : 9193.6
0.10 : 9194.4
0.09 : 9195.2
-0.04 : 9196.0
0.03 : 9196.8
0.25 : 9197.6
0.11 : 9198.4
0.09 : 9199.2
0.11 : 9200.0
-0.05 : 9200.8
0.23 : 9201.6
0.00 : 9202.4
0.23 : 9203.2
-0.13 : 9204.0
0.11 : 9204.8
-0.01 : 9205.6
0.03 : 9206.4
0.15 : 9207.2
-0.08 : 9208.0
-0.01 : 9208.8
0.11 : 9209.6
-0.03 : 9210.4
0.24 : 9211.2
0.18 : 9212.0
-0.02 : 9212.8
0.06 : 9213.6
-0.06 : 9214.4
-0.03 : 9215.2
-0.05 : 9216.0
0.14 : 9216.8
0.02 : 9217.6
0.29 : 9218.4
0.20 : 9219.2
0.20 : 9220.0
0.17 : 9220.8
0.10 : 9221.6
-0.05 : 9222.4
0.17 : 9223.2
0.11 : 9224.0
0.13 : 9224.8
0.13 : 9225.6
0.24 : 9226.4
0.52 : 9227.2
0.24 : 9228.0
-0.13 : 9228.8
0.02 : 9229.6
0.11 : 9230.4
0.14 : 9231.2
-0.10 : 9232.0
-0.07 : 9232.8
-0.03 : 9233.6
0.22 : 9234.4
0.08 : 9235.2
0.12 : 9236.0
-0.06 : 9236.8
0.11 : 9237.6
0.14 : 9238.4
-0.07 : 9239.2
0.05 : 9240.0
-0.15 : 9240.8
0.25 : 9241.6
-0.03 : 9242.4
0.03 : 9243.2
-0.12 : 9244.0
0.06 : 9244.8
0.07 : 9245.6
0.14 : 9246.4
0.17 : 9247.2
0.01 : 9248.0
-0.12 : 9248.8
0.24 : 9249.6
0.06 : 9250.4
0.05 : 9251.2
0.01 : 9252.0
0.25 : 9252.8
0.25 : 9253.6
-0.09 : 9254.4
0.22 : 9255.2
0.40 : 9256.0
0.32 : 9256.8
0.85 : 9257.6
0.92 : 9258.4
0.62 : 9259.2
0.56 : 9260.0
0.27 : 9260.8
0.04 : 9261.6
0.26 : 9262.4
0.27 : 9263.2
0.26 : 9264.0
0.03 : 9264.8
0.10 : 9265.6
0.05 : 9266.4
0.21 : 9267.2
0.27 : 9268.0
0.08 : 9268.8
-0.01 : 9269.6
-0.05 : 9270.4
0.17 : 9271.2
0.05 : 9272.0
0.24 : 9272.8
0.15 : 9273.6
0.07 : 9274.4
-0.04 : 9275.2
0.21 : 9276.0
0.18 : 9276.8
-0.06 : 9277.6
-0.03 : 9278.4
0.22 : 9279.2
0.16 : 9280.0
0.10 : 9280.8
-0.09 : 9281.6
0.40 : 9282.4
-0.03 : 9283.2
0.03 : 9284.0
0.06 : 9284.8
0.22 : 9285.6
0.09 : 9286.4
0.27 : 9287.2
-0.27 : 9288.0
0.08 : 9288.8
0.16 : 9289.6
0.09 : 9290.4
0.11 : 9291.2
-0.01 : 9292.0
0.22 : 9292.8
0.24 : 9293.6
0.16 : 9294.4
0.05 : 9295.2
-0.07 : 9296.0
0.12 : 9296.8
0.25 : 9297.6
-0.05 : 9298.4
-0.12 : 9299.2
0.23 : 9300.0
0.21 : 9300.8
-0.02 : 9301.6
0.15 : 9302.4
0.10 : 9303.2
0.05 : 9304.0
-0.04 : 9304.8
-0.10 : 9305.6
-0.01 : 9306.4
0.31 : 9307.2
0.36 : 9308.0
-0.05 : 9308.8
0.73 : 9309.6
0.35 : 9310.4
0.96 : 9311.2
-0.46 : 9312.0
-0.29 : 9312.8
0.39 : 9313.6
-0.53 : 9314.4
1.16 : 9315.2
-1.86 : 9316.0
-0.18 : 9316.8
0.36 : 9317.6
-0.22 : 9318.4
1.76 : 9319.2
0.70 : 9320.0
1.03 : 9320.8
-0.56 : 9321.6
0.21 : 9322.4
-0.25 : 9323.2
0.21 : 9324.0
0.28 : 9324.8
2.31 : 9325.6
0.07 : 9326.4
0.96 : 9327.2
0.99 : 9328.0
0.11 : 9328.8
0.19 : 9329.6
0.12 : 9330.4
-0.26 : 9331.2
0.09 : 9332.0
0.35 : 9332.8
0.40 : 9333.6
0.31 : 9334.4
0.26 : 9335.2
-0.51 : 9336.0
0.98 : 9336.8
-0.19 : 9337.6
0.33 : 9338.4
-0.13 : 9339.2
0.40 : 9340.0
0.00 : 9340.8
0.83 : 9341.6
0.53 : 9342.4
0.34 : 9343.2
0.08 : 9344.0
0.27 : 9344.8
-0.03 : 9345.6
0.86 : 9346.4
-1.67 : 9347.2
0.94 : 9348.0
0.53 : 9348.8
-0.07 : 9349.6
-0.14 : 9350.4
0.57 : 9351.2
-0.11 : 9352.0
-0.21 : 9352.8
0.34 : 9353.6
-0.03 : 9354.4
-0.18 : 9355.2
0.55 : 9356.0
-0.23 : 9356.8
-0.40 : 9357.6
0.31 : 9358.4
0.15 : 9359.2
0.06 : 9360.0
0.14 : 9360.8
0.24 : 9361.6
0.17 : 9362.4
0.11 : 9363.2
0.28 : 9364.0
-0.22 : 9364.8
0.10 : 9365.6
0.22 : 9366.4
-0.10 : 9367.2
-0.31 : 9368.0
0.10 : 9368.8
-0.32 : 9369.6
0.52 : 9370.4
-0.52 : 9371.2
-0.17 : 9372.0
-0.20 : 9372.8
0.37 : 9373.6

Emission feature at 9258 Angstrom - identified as H-beta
